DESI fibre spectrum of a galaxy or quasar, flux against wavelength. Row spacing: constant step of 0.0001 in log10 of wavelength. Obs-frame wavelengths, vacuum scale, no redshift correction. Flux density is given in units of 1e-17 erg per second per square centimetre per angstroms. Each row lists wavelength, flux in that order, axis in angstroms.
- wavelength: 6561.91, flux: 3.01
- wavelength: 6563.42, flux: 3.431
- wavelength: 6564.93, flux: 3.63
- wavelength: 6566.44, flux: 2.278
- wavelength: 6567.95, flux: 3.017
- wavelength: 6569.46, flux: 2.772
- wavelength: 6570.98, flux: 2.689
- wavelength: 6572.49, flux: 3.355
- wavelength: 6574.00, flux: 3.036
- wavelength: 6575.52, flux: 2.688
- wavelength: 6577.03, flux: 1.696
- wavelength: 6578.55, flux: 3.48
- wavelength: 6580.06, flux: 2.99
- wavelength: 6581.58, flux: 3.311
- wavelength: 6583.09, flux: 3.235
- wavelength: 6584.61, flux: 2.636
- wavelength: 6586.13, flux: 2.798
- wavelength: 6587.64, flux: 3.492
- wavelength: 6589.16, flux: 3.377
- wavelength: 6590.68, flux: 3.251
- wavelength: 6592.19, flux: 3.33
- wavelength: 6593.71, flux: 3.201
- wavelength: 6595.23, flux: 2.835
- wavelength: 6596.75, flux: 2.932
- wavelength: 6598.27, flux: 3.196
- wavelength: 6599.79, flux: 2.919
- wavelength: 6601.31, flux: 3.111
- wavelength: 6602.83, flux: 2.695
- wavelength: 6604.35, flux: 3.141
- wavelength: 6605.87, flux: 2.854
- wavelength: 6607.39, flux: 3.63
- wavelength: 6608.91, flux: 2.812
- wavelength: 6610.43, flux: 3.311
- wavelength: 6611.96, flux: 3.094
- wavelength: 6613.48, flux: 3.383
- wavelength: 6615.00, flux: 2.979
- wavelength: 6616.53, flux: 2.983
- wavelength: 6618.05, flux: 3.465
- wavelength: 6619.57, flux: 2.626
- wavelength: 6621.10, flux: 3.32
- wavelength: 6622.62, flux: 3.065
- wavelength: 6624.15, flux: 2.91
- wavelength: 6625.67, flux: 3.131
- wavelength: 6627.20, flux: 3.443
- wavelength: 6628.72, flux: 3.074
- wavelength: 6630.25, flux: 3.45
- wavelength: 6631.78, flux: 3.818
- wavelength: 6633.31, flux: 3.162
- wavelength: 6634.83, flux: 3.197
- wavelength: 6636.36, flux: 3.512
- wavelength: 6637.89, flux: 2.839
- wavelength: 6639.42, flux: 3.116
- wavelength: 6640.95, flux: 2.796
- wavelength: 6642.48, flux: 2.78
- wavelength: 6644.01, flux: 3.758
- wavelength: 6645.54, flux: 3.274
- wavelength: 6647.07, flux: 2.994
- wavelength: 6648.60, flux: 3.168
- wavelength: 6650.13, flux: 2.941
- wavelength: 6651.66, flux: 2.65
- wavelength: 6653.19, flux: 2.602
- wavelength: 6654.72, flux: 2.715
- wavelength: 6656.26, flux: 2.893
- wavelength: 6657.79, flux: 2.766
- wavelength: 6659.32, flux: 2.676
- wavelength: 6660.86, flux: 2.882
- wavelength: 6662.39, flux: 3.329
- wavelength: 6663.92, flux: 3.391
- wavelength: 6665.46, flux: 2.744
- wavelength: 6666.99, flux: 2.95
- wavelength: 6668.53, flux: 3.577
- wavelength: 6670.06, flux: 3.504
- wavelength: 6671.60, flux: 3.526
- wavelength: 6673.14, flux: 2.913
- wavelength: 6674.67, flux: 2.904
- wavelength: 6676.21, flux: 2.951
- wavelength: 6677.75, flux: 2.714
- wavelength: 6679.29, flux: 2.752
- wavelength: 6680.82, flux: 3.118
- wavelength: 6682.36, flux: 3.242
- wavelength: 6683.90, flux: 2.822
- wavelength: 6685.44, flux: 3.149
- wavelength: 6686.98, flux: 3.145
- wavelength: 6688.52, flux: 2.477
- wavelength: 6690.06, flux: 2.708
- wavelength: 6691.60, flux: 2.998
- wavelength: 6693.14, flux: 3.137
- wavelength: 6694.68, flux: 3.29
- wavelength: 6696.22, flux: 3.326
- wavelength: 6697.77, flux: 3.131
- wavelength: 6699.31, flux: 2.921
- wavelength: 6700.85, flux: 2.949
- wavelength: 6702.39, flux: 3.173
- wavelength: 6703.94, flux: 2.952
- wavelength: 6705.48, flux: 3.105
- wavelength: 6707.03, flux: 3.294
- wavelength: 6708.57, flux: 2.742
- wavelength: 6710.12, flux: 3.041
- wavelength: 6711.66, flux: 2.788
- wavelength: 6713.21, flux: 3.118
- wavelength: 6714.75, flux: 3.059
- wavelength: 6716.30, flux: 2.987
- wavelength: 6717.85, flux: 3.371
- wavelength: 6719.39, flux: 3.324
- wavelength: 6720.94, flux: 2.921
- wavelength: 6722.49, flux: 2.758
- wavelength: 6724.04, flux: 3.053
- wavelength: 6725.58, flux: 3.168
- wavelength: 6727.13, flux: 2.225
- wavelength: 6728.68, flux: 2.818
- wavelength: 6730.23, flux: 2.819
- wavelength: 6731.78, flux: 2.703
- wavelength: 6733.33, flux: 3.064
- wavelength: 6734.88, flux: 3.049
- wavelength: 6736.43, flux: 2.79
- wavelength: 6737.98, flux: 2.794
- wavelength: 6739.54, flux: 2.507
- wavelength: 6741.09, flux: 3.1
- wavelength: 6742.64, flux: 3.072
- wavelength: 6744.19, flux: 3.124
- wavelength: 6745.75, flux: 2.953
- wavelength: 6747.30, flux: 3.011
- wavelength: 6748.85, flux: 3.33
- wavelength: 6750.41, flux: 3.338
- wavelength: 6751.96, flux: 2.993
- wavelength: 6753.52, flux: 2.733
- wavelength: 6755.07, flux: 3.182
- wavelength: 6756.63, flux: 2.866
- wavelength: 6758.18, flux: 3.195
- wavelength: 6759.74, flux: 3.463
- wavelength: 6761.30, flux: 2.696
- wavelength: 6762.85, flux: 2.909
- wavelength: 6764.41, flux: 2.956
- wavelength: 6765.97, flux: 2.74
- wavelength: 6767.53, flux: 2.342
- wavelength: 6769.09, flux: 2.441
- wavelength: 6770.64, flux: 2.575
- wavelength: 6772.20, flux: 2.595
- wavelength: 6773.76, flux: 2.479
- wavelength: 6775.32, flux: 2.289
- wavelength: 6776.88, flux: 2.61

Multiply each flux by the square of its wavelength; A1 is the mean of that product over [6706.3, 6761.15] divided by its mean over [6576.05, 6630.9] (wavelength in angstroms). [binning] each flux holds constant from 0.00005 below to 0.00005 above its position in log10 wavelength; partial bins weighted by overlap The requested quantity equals 1.01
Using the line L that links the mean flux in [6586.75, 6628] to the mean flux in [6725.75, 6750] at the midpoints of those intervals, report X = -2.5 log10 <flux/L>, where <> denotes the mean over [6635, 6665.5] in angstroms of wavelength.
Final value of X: 0.020 mag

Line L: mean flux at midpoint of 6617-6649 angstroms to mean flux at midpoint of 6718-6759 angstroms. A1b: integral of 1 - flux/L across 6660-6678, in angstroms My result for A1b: -0.1 angstroms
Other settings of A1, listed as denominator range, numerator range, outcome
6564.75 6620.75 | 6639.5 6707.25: 1.02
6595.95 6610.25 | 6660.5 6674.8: 1.07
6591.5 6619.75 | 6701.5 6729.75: 1.00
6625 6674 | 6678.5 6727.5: 0.98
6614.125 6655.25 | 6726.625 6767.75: 0.98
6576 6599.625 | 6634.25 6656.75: 1.01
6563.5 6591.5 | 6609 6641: 1.07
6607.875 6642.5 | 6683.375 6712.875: 0.98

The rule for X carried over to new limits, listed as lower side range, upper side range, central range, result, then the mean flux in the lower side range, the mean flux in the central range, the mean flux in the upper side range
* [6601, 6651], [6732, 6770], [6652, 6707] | 0.02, 3.15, 3.01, 2.94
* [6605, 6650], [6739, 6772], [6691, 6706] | -0.02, 3.17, 3.1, 2.93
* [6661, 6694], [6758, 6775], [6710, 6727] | -0.04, 3.05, 3.02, 2.73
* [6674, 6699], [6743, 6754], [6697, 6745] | 0.03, 2.99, 2.97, 3.08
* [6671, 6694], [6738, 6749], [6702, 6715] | -0.02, 2.97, 3.02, 2.98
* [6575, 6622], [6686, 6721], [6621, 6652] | -0.04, 3.06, 3.17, 3.04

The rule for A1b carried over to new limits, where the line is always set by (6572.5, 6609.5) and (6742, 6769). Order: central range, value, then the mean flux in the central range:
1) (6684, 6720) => -0.6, 3.05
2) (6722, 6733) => 0.7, 2.8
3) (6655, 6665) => 0.1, 2.97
